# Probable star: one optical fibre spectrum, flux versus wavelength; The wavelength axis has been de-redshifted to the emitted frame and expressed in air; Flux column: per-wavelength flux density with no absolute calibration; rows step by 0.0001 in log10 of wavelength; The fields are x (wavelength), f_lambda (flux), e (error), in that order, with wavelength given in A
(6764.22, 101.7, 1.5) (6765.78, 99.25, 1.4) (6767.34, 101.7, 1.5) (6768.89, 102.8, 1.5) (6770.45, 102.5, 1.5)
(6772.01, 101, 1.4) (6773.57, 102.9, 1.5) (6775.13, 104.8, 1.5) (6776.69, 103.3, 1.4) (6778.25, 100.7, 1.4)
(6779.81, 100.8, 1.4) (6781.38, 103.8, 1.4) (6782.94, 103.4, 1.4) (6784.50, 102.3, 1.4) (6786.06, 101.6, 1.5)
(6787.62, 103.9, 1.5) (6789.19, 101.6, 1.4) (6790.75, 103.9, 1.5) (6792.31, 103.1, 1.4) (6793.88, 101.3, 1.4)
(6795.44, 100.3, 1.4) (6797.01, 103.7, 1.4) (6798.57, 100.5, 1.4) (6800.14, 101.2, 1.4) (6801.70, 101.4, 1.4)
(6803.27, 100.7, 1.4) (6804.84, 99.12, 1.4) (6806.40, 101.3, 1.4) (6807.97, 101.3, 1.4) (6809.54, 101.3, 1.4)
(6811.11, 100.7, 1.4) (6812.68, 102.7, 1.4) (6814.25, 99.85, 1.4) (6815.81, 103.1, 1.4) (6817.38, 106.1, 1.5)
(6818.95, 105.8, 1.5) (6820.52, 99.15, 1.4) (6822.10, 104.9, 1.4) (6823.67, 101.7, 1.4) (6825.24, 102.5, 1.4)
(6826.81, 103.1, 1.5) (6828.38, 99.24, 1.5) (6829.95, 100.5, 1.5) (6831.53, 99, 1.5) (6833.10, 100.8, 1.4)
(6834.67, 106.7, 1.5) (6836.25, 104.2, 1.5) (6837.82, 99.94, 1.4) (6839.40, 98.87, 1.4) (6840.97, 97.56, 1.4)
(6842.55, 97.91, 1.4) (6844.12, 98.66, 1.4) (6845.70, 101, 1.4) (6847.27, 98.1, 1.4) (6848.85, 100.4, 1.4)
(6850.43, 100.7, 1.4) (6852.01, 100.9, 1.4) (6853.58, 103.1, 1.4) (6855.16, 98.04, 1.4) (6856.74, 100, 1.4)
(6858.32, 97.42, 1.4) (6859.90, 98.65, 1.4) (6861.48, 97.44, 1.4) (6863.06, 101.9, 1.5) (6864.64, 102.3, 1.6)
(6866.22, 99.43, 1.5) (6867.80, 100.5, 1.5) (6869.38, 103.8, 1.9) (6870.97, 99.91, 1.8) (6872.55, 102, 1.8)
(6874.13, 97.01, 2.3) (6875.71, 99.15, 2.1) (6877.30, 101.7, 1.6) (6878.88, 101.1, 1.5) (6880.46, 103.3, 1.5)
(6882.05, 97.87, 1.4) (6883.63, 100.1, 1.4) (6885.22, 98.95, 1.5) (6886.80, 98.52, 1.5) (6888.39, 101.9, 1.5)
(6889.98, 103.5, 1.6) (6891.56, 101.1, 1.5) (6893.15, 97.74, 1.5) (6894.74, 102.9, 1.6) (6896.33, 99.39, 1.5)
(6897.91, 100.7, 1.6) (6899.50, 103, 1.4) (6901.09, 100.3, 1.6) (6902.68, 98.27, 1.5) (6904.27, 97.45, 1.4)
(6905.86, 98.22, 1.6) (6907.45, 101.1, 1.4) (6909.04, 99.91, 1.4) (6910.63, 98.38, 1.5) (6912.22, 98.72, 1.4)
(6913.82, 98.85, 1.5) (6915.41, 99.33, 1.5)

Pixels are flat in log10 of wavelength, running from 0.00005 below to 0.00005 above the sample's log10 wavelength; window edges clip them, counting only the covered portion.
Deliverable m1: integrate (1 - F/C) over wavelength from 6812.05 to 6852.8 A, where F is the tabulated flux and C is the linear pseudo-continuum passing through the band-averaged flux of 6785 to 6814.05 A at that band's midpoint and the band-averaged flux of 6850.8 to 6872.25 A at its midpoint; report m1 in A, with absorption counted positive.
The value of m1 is -0.1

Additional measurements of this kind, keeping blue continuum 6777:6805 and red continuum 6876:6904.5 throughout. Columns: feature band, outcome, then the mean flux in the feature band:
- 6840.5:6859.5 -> 0.3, 99.5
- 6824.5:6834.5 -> 0.0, 101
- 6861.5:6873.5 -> 0.0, 101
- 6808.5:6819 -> -0.1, 103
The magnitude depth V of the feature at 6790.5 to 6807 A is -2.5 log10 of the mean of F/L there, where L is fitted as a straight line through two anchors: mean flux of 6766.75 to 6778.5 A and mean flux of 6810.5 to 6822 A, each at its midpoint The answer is 0.012 mag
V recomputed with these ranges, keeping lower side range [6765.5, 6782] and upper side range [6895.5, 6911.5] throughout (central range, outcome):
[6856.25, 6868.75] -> 0.01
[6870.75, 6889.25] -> 0.00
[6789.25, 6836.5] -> -0.01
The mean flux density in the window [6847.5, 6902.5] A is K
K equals 100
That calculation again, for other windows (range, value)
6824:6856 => 101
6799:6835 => 102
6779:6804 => 102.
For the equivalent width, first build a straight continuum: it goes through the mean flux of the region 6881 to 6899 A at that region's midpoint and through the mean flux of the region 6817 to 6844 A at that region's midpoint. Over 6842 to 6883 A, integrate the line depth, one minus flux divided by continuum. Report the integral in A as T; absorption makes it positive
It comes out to 0.3 A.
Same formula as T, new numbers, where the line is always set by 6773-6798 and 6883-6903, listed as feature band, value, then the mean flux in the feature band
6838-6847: 0.2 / 98.9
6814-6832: -0.1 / 102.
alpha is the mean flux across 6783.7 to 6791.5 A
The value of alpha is 103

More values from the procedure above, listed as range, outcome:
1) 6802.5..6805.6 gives 99.8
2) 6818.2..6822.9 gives 103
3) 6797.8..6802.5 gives 101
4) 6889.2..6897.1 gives 101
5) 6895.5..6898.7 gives 100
